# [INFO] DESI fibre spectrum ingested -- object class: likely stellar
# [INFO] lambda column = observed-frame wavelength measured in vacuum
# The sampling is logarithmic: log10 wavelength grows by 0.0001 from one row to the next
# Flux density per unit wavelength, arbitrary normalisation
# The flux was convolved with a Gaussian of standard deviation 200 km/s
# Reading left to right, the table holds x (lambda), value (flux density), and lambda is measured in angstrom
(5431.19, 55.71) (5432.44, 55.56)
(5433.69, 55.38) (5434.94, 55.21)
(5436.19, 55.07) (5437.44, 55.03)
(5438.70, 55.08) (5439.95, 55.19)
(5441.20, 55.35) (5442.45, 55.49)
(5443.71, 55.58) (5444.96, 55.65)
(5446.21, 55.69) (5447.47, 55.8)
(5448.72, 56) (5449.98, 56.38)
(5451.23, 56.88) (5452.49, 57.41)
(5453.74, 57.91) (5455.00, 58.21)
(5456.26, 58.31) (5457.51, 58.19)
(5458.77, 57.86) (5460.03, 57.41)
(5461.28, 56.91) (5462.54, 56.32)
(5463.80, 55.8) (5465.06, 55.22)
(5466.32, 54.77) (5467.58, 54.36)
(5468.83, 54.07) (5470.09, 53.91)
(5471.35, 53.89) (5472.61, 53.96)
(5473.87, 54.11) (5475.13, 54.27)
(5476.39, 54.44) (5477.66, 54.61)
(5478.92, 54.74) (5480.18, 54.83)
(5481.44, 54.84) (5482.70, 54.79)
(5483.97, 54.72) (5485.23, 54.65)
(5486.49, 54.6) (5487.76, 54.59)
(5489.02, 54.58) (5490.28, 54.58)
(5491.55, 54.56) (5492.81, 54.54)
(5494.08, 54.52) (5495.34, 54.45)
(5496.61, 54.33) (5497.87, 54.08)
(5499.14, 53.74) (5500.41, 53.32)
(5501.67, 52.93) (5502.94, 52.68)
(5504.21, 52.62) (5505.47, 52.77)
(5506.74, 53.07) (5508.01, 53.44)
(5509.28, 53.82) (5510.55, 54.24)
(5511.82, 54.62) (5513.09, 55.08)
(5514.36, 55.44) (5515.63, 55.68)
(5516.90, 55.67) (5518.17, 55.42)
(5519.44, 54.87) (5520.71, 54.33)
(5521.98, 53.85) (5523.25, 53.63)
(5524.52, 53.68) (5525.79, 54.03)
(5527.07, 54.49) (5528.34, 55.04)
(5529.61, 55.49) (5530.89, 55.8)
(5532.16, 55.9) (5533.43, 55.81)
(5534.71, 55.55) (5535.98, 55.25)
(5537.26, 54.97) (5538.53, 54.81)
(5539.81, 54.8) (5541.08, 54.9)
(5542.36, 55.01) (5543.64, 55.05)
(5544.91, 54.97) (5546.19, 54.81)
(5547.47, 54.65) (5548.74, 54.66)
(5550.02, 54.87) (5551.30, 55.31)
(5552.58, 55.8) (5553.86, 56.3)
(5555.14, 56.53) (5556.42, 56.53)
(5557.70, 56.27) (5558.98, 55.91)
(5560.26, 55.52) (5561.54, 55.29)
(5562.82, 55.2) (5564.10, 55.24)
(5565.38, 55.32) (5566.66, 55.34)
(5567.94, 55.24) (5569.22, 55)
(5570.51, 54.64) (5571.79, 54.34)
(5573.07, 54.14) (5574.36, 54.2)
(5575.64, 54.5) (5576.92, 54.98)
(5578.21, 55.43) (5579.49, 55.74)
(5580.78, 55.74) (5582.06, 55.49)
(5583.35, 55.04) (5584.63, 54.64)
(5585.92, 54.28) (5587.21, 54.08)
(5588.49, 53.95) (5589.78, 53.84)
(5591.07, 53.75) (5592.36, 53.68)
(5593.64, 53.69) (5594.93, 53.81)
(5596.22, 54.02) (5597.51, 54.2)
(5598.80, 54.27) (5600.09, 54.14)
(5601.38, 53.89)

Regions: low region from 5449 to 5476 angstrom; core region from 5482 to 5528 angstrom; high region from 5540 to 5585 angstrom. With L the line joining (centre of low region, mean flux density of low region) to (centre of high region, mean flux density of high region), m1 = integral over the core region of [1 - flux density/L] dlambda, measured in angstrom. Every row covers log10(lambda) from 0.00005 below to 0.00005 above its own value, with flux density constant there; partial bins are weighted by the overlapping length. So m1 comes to 1.2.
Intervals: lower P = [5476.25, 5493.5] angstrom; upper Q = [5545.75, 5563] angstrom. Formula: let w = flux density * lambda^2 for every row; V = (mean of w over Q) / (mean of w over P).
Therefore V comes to 1.04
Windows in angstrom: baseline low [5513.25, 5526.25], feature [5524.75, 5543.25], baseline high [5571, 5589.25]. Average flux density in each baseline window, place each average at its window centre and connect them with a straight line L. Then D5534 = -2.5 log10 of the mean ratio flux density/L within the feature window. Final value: -0.01 mag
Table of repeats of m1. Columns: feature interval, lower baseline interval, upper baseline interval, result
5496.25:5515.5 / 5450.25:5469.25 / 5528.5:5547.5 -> 0.7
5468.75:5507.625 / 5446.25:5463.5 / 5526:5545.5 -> 1.5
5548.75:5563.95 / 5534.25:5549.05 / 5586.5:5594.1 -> -0.3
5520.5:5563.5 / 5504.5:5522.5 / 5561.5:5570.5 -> -0.2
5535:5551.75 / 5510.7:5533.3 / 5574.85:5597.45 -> -0.1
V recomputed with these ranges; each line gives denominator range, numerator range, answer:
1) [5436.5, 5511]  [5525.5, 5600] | 1.03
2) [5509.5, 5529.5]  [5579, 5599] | 1.02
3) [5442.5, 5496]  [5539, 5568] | 1.03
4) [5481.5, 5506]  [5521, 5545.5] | 1.03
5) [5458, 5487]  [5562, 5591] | 1.03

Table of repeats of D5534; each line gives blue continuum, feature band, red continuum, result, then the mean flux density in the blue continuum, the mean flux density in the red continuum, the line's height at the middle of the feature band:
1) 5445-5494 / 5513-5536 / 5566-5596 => 0.00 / 55.5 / 54.6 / 55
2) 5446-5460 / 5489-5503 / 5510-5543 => 0.04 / 57.2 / 54.9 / 55.9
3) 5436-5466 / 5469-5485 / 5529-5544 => 0.03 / 56.4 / 55.3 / 56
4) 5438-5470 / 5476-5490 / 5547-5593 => 0.02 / 56.2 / 55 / 55.9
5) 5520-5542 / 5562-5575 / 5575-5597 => -0.01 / 54.9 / 54.5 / 54.6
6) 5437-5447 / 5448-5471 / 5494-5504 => -0.03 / 55.4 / 53.7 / 54.8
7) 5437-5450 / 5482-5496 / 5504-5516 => 0.00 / 55.5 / 54.1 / 54.5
